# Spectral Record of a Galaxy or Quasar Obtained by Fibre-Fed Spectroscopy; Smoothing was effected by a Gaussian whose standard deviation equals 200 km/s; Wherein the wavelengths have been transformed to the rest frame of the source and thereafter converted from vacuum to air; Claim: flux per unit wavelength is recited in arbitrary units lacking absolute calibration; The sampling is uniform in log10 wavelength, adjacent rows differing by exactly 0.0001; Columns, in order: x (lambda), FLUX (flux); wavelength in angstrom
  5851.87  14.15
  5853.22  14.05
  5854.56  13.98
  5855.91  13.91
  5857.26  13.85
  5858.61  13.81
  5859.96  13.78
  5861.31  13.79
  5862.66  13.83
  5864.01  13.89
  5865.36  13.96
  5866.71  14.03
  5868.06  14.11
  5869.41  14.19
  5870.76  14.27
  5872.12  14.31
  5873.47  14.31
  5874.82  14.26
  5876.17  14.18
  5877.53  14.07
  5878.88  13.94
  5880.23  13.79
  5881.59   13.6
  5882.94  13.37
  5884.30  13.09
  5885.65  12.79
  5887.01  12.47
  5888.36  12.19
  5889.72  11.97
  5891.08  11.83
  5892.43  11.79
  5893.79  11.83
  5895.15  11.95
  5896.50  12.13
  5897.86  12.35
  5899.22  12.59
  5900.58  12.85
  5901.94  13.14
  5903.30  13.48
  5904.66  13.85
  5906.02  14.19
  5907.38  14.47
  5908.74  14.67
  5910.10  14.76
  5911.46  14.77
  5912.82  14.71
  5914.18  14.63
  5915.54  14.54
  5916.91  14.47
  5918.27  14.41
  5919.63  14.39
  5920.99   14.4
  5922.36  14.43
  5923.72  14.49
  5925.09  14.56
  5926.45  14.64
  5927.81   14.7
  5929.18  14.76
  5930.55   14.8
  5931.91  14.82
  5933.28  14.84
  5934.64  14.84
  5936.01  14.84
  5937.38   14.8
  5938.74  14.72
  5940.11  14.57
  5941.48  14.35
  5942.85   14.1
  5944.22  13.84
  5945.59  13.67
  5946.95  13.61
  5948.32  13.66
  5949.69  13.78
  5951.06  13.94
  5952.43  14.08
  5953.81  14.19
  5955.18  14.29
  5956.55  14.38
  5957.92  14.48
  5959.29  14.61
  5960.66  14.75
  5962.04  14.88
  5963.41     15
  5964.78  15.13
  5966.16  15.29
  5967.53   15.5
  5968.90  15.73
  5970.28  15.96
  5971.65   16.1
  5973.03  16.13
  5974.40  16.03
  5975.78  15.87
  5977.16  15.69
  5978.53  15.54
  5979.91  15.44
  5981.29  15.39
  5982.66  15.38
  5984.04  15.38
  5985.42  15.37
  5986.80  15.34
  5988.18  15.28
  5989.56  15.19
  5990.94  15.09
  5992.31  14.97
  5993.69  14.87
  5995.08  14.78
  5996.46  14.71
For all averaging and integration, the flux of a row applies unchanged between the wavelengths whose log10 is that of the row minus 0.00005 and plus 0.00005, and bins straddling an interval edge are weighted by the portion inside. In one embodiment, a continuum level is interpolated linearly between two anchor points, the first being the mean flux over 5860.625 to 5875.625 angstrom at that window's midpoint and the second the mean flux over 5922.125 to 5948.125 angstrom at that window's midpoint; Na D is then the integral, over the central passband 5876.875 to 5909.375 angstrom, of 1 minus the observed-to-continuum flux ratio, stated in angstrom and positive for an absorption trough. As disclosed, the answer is 2.8 angstrom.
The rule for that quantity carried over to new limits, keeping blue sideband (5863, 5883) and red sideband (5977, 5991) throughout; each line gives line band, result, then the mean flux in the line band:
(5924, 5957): 1.1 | 14.4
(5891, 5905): 1.8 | 12.5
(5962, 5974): -0.3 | 15.6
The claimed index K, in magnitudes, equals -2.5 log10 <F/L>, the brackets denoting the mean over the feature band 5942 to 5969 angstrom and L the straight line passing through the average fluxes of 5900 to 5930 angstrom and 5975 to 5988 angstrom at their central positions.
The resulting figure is 0.05 mag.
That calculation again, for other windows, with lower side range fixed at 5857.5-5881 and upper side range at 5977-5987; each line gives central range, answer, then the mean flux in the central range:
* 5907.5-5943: 0.01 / 14.6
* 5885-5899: 0.18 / 12.1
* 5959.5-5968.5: 0.01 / 15.1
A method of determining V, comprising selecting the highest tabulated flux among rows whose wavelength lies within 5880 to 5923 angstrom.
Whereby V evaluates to 14.77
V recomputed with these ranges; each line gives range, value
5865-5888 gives 14.31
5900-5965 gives 15.13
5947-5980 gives 16.13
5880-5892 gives 13.79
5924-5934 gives 14.84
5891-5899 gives 12.35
